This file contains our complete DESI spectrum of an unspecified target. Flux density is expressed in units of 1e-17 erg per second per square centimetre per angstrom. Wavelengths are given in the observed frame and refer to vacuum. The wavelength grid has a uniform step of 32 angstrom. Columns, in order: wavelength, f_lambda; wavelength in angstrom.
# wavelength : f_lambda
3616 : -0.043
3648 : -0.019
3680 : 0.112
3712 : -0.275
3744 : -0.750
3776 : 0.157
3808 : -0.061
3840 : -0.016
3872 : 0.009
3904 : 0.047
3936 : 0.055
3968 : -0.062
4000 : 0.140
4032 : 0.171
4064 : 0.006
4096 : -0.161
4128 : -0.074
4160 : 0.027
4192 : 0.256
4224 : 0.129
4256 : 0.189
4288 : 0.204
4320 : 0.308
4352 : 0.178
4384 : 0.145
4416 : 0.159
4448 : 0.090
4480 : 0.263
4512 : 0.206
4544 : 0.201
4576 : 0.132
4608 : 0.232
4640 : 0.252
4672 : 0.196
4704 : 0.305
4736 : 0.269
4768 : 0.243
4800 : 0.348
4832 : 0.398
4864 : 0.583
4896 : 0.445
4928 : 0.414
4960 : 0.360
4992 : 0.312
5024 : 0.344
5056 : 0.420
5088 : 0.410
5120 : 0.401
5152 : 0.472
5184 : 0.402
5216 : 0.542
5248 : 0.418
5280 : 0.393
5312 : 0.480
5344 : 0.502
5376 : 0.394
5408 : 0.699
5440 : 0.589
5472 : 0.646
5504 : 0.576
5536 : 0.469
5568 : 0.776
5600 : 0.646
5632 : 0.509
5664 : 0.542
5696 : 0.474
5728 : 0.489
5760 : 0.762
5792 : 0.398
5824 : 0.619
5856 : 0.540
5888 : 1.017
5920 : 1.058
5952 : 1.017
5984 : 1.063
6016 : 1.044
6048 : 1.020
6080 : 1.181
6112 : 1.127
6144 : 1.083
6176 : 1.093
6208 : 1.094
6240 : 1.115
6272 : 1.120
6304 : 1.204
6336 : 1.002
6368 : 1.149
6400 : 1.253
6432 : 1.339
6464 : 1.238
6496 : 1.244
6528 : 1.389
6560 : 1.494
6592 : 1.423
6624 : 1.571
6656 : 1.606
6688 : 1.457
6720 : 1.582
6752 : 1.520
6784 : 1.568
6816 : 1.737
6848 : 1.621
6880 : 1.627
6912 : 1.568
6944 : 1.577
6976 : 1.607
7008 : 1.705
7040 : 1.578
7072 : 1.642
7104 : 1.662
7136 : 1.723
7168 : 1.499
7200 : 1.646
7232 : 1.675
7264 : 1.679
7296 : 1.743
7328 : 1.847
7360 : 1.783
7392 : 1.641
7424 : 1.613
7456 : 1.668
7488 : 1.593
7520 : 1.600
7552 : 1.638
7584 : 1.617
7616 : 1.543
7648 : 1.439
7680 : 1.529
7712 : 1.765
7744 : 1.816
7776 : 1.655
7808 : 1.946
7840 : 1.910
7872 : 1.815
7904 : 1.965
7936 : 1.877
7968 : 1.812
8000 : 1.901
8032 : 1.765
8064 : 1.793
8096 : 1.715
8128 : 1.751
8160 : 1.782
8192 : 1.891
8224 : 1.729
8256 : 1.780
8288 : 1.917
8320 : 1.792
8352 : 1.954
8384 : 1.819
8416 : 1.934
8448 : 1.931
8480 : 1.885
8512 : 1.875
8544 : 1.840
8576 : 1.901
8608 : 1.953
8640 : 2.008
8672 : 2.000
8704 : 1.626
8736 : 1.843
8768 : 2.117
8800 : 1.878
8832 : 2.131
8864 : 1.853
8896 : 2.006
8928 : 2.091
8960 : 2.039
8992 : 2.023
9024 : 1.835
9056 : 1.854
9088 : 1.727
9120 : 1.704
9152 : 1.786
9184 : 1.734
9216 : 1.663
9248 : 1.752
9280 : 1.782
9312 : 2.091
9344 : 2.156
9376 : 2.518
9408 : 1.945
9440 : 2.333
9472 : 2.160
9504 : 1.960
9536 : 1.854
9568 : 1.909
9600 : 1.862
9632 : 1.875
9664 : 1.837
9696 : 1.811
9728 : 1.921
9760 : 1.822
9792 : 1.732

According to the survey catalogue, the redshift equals 0.47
